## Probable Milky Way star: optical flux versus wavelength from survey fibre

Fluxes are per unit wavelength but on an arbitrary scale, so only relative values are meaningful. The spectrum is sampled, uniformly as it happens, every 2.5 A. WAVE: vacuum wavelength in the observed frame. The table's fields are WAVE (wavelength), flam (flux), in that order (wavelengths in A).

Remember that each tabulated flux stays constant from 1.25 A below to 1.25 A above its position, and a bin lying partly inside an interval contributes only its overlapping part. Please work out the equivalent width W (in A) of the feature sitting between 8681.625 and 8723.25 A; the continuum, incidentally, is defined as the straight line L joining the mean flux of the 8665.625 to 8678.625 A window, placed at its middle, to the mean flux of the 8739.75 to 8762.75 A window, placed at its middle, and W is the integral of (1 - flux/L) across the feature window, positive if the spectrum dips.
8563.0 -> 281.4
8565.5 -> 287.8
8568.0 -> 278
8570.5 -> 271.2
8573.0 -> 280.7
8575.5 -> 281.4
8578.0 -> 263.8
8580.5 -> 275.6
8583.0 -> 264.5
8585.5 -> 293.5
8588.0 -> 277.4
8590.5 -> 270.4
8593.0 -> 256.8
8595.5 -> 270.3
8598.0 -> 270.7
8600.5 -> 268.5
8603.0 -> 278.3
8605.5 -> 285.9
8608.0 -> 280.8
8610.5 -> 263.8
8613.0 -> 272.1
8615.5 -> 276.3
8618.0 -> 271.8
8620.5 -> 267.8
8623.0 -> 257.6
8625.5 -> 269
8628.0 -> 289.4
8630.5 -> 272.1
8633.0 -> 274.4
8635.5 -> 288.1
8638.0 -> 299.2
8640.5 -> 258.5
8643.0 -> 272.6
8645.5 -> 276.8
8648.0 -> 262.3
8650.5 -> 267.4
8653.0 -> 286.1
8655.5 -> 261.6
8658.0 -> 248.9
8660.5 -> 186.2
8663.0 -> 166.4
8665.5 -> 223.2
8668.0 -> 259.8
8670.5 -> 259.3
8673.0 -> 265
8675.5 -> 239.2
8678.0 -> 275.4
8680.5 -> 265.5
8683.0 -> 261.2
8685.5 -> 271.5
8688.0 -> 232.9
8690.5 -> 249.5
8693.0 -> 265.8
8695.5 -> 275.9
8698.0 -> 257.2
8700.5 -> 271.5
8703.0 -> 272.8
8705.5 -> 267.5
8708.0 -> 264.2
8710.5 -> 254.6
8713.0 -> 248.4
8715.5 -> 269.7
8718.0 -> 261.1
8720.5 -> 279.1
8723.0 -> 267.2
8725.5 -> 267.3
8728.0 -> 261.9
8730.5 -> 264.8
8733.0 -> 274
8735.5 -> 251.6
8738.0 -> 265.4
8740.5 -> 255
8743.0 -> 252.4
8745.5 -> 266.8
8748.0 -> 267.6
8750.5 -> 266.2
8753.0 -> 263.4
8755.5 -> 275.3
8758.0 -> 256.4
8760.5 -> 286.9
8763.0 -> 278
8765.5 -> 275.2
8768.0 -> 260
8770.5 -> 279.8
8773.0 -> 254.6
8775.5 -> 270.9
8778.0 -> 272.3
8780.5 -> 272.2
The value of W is -0.48 A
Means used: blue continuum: 256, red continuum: 266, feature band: 263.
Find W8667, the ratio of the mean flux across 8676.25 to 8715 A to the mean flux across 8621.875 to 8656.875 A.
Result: 0.96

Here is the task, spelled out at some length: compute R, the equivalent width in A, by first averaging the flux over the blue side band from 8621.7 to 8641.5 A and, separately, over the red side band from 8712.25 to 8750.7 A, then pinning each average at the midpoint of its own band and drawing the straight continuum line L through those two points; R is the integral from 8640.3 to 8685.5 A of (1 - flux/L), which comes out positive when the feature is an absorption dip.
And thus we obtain 3.32 A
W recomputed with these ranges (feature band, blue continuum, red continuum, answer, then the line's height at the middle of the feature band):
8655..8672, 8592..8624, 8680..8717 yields 2.36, 265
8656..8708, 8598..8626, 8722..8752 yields 3.09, 267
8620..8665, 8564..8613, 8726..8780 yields 1.90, 272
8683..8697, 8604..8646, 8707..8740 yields 0.43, 267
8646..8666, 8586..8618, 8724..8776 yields 2.28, 271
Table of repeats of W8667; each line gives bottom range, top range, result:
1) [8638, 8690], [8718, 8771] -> 1.06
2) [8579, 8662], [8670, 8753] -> 0.97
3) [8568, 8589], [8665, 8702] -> 0.94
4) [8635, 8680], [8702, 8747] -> 1.03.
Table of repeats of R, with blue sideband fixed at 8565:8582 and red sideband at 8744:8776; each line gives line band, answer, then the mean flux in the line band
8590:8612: 0.3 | 272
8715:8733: 0.2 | 268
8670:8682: 0.5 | 261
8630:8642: -0.2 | 279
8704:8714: 0.4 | 259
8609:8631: 0.3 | 271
